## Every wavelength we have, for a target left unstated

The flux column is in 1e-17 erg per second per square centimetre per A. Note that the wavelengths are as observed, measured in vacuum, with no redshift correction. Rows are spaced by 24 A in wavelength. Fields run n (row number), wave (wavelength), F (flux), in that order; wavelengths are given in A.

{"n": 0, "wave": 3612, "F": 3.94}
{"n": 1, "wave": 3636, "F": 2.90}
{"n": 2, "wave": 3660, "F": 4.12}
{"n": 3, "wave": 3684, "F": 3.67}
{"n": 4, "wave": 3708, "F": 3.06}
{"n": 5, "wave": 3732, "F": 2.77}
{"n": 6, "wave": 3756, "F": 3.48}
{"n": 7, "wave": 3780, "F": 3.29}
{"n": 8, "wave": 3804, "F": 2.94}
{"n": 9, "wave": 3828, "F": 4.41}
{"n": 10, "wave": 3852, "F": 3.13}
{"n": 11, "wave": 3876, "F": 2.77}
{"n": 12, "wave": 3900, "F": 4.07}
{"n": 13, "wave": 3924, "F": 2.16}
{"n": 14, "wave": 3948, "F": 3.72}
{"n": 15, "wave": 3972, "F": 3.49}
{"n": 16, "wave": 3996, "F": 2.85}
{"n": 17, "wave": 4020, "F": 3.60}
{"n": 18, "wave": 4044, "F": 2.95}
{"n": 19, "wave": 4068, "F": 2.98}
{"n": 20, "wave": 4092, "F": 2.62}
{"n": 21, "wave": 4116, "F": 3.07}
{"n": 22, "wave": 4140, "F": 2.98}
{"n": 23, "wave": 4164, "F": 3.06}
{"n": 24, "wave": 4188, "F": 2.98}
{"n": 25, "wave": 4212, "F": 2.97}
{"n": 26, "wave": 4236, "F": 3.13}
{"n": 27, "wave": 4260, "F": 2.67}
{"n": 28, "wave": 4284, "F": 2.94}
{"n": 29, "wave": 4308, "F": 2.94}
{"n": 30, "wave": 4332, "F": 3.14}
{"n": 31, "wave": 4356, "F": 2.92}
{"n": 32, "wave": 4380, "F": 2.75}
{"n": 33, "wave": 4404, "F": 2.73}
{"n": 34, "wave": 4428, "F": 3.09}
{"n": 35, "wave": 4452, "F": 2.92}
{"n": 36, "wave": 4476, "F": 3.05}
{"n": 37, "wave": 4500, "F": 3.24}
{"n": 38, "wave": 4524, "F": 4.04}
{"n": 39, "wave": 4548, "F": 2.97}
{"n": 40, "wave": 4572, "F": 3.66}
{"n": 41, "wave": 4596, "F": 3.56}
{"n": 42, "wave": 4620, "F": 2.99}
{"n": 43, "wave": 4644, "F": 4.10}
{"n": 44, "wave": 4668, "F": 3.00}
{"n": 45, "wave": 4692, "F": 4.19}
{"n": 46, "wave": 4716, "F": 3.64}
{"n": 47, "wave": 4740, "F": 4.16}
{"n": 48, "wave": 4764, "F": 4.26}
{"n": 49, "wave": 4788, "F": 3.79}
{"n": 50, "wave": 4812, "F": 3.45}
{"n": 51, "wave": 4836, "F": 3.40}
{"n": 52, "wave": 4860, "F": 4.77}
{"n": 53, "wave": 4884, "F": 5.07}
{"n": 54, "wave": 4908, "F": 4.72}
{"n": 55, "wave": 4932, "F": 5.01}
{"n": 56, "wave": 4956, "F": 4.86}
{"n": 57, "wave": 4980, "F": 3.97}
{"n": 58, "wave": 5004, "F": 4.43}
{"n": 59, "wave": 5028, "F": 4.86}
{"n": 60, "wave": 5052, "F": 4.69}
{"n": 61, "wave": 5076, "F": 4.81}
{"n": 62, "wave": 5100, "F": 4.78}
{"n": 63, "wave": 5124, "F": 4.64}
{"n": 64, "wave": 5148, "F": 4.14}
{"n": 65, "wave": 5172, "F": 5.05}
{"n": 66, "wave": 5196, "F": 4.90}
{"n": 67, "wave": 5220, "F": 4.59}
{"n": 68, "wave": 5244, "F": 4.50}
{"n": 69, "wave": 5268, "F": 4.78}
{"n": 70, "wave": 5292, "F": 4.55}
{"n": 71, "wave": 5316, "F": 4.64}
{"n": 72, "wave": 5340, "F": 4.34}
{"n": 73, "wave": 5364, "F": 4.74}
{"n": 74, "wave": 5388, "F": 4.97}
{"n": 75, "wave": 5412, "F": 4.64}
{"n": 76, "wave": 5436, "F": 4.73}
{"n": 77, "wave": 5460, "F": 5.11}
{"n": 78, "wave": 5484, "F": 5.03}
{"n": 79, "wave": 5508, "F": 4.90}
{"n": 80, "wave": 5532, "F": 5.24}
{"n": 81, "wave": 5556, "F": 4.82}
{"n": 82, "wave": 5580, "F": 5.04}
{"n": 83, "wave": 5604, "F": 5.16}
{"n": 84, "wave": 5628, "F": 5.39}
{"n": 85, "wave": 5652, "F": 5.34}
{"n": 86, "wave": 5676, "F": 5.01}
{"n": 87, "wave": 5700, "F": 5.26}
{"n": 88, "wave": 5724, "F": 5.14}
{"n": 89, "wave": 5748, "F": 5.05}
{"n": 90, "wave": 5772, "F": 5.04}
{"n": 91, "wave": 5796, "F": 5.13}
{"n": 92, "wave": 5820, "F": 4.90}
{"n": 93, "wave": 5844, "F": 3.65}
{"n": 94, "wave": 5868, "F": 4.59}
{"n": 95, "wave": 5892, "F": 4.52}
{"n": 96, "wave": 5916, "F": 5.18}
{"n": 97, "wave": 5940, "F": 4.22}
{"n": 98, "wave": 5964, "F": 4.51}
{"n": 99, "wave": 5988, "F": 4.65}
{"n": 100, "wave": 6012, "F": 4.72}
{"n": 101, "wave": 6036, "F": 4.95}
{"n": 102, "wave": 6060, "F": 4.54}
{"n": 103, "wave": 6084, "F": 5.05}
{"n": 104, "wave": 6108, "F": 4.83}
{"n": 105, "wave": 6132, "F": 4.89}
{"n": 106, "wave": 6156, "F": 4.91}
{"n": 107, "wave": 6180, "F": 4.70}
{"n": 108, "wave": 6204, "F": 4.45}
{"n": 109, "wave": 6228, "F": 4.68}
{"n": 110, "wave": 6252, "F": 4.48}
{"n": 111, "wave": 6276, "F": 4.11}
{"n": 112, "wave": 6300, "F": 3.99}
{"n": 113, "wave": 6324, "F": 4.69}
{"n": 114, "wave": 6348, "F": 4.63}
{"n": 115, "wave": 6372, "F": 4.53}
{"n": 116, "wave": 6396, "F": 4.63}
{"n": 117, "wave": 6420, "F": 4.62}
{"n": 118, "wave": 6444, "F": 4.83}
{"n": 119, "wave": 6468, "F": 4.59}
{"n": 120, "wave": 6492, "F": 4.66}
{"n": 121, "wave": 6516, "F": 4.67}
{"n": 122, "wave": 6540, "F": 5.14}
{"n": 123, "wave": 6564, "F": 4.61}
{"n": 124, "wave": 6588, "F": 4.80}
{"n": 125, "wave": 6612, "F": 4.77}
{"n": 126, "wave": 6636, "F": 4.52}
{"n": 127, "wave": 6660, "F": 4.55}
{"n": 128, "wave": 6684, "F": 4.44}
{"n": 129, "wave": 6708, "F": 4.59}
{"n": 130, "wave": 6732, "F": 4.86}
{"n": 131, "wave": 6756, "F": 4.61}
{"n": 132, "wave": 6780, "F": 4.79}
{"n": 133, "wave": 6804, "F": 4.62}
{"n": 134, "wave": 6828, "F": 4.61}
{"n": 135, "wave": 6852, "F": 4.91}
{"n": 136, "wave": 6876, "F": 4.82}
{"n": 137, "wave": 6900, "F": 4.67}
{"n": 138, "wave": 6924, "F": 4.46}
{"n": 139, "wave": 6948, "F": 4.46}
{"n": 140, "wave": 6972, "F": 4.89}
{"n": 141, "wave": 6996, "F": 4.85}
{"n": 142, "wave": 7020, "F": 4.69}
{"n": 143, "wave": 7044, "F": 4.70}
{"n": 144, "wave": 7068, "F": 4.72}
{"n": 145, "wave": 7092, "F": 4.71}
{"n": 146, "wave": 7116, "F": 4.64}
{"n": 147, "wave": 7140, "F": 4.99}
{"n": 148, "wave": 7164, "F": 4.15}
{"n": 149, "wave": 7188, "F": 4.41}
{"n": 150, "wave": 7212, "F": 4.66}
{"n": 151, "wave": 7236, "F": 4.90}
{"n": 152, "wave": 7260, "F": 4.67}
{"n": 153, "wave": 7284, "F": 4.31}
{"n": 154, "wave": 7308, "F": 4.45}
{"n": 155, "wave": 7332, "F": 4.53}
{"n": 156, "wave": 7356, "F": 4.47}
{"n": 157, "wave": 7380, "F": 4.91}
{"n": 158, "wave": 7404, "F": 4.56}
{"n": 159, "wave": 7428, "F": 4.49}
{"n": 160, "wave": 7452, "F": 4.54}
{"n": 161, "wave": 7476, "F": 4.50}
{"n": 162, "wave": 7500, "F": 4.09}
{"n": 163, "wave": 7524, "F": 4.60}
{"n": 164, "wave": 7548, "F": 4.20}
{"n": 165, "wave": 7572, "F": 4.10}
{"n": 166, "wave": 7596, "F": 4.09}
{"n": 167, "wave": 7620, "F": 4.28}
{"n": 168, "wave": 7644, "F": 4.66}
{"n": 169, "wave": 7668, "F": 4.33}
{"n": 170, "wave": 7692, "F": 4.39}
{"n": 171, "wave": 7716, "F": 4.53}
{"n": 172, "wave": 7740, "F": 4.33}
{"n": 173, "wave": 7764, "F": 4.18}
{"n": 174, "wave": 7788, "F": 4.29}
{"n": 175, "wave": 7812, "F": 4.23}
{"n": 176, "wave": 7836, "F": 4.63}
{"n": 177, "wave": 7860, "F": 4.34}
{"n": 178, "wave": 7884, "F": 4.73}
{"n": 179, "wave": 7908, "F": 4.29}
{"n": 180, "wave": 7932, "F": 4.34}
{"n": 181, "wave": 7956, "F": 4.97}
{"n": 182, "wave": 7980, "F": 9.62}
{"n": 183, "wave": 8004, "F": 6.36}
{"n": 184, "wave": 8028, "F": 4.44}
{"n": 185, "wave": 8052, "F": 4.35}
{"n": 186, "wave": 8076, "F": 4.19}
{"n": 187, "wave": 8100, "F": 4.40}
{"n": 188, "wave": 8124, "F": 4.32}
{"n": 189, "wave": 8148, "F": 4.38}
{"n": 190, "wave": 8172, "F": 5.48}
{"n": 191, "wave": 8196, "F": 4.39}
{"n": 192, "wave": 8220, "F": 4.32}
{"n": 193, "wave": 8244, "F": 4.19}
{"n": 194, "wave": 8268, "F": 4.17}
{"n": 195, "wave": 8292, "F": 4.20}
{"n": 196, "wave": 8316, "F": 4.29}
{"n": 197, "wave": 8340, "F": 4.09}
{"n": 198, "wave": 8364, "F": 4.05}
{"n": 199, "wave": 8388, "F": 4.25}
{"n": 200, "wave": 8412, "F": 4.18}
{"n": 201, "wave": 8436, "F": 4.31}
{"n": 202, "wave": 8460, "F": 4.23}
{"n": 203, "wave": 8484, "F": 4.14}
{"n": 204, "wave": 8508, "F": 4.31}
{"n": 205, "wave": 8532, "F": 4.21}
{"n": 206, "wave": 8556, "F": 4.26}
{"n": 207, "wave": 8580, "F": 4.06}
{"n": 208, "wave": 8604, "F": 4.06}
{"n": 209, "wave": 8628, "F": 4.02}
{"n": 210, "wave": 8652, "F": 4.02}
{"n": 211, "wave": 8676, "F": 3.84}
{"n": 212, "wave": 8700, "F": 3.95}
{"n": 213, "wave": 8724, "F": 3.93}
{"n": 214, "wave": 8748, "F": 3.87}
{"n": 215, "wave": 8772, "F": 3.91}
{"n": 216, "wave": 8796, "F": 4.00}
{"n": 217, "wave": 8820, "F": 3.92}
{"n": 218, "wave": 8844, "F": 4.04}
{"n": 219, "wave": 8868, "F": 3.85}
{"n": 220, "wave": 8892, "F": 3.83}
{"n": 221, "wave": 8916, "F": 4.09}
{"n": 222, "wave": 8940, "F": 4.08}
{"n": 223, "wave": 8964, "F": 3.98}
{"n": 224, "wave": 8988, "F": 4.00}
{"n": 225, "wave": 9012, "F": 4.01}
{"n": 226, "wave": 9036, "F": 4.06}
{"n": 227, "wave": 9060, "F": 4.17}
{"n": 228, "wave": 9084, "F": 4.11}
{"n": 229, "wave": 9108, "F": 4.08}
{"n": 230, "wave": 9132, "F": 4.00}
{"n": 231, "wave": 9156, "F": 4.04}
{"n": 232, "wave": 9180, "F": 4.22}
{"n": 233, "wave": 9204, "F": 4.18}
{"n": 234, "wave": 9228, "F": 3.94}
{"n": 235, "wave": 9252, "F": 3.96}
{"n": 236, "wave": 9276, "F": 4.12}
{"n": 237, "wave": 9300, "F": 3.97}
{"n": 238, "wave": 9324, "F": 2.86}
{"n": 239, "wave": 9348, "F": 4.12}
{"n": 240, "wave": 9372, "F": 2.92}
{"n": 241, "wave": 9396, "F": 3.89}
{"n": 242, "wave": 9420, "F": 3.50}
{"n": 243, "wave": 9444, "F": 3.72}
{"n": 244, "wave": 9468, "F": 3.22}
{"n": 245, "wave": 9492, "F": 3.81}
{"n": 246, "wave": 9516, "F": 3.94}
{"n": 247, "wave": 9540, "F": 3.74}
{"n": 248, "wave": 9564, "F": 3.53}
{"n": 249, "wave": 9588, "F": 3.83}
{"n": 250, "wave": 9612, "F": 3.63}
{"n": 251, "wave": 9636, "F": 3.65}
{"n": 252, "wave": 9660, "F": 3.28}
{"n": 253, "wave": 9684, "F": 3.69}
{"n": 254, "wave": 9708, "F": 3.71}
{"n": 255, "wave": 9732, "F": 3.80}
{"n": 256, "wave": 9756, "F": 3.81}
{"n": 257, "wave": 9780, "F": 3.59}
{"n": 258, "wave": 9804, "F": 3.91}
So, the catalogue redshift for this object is 0.215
